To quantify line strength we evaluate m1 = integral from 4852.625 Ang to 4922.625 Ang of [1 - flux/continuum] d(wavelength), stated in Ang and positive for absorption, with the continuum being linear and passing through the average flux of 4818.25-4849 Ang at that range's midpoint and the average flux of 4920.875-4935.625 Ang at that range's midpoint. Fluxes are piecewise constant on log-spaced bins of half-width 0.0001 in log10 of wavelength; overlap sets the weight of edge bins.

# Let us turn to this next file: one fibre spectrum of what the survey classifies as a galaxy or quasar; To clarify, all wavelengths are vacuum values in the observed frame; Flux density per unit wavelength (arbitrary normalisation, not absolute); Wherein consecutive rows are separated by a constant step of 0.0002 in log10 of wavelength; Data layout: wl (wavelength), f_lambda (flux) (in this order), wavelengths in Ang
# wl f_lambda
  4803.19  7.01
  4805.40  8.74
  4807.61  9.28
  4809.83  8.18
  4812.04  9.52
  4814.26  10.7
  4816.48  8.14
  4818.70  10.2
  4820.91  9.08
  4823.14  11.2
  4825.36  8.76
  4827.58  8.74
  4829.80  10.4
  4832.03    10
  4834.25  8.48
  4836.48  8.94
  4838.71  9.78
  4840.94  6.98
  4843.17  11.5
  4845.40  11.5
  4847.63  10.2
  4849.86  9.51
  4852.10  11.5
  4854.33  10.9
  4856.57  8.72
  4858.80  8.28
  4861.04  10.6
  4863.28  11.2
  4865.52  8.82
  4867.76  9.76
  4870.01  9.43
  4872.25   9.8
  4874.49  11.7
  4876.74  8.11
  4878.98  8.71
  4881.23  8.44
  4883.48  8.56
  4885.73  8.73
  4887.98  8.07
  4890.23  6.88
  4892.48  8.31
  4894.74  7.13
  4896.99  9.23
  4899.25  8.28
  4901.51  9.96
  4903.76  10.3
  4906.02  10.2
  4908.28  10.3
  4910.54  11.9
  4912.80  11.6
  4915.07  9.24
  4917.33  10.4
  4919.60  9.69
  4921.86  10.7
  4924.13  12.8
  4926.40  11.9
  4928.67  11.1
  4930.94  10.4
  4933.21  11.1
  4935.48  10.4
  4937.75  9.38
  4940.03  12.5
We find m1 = 7.2 Ang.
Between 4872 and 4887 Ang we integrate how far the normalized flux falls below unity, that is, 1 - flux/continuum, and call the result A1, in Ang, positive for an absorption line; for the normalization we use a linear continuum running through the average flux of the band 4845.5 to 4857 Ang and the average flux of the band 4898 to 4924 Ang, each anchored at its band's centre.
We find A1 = 1.8 Ang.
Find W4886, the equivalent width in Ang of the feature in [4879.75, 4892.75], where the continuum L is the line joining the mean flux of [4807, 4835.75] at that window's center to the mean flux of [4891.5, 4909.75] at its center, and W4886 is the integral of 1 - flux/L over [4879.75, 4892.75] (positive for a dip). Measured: 1.6 Ang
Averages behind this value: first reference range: 9.43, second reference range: 9.27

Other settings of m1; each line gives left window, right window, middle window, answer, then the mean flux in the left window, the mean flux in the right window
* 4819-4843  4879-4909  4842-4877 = -4.0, 9.36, 8.78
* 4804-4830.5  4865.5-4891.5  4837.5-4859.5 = -1.9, 9.37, 8.92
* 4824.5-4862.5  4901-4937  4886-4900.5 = 3.3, 9.72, 10.8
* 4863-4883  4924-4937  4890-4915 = 1.9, 9.45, 11.1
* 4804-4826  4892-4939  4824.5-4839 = 0.3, 9.36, 10.2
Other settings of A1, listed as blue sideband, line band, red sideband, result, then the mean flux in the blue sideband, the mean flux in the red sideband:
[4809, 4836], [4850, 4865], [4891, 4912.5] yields -1.0 Ang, 9.45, 9.55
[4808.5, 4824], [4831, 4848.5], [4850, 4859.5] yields 0.2 Ang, 9.54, 9.89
